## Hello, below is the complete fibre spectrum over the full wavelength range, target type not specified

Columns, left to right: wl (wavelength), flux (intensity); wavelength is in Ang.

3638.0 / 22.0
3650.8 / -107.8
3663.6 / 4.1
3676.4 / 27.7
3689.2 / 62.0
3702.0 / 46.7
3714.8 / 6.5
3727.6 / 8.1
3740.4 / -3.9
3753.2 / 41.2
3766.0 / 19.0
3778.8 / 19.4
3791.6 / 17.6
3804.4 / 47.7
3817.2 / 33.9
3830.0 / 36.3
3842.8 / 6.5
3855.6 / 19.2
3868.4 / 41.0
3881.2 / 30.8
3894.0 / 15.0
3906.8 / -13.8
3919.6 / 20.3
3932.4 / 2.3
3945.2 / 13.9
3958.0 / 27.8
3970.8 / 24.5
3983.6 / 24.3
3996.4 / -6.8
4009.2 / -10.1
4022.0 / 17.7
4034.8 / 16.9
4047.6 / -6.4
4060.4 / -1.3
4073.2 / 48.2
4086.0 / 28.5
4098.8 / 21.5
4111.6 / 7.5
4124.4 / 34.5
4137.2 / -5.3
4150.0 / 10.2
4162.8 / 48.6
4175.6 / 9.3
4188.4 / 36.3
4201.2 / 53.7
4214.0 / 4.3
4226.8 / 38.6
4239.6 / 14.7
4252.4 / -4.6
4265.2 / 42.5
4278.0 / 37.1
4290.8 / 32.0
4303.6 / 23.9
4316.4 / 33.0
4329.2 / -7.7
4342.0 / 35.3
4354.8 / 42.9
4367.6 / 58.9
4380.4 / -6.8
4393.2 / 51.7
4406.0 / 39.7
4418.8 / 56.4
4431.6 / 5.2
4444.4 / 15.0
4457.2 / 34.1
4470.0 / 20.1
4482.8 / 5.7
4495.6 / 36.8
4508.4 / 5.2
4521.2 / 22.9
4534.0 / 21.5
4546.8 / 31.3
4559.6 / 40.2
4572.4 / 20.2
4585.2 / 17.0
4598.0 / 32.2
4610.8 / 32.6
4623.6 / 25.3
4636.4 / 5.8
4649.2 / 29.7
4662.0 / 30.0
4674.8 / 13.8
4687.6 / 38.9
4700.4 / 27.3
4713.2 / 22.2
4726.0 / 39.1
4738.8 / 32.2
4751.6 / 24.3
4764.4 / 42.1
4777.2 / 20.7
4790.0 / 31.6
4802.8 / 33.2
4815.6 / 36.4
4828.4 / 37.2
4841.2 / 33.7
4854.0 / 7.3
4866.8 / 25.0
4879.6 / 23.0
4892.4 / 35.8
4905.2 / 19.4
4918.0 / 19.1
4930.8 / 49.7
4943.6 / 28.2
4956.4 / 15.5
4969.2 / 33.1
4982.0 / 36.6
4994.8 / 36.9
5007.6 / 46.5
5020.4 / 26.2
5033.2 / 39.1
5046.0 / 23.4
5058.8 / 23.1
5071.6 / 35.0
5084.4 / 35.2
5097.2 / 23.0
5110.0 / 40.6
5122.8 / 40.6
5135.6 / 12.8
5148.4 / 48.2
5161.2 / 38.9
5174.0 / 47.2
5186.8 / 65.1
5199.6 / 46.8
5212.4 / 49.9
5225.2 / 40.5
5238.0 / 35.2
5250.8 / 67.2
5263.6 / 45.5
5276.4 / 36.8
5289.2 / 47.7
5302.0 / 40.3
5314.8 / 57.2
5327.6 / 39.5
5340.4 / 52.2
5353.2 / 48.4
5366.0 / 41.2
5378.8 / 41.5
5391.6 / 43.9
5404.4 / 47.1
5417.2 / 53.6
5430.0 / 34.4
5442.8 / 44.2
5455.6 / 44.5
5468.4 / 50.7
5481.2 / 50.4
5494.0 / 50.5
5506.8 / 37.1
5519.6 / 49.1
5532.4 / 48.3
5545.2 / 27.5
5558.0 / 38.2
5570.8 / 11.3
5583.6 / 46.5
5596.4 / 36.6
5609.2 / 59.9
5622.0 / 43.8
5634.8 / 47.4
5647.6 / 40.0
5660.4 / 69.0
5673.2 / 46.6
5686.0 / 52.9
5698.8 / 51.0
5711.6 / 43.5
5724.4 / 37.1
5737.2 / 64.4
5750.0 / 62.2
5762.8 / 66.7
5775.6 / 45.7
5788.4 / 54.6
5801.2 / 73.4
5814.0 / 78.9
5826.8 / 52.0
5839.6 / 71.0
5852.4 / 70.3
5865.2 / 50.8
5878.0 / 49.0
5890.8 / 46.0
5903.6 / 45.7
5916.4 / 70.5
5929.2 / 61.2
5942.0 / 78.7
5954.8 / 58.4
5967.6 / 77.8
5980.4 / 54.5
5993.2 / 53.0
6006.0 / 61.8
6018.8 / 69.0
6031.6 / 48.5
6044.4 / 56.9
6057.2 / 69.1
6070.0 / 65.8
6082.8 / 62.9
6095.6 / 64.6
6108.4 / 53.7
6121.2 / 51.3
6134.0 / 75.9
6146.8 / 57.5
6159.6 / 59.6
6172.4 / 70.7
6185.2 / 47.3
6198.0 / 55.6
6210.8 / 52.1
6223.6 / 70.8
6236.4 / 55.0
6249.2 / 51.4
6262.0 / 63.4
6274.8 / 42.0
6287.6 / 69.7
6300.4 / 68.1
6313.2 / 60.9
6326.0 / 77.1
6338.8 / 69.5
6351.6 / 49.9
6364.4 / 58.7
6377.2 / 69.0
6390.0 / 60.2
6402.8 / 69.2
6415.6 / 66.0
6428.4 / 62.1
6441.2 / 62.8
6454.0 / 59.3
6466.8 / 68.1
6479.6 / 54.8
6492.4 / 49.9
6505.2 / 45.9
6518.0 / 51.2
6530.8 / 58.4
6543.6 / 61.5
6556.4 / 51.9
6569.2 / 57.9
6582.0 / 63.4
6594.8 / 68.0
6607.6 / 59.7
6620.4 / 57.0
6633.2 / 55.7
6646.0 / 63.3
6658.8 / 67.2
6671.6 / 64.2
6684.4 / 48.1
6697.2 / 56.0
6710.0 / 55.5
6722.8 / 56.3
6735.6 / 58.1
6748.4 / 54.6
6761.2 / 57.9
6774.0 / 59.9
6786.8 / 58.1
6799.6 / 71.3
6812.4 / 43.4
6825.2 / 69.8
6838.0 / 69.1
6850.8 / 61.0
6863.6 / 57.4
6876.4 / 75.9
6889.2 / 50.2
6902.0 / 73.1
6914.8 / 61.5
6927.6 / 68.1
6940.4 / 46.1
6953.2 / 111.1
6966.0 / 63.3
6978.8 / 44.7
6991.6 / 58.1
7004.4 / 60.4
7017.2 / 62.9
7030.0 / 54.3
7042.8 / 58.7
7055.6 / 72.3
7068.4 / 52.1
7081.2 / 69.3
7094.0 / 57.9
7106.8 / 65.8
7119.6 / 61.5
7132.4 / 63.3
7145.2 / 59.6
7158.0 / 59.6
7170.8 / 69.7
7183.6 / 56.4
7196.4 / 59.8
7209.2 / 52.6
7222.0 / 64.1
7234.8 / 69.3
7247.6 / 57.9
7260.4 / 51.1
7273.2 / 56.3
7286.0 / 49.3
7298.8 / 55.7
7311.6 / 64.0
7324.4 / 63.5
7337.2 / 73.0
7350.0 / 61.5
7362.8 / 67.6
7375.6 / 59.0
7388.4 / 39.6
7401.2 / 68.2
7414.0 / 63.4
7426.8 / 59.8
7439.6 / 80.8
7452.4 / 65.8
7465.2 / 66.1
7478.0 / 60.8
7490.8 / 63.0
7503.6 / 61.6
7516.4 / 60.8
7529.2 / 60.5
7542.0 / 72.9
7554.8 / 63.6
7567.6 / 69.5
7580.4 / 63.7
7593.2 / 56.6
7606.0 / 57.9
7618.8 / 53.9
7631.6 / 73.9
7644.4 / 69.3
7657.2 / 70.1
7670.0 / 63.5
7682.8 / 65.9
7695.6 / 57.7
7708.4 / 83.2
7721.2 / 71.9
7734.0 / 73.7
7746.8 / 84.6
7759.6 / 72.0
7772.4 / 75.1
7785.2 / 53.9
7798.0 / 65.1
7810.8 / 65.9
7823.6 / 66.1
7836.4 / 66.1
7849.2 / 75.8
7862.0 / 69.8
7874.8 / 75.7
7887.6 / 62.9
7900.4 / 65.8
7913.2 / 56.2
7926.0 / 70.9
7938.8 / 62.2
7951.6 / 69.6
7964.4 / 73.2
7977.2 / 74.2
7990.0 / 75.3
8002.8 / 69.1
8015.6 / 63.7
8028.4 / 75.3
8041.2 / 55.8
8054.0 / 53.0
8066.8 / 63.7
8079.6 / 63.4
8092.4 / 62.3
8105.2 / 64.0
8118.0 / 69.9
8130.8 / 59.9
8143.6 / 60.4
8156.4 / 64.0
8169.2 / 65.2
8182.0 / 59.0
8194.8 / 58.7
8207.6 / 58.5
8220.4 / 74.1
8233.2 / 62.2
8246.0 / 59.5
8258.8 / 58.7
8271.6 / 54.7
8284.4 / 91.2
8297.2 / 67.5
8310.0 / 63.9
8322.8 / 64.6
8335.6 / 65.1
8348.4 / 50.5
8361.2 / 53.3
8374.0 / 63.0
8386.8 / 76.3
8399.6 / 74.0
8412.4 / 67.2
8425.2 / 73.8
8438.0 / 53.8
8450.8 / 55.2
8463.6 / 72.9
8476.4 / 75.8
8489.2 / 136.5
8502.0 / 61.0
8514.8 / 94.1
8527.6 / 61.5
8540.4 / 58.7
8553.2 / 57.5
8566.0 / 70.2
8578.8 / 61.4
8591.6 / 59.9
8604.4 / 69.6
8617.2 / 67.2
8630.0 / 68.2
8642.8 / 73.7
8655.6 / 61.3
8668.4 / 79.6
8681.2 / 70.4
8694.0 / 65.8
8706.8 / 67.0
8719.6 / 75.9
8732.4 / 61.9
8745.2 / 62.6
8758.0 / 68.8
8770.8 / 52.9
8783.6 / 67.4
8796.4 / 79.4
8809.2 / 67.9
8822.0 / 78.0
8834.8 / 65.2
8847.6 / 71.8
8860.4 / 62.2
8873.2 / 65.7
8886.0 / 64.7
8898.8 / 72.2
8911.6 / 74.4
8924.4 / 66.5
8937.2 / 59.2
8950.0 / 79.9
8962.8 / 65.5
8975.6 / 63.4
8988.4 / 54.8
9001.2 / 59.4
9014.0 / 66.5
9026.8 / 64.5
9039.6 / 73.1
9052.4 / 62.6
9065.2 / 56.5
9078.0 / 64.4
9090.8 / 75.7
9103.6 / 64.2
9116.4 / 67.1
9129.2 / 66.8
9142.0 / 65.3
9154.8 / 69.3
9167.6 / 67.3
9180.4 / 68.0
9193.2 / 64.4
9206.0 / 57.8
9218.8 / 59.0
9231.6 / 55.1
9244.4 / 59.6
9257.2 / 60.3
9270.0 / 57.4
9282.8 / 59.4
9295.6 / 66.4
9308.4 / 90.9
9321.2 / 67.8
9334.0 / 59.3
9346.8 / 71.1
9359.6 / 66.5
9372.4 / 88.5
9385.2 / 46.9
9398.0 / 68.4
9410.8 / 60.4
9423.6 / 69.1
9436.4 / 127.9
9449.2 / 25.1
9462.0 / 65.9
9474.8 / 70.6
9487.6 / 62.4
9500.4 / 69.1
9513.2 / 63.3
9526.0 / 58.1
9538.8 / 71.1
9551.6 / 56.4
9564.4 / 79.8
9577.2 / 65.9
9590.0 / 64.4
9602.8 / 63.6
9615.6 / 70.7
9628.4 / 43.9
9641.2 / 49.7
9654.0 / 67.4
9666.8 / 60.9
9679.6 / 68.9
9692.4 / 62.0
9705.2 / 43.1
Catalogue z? 0.293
